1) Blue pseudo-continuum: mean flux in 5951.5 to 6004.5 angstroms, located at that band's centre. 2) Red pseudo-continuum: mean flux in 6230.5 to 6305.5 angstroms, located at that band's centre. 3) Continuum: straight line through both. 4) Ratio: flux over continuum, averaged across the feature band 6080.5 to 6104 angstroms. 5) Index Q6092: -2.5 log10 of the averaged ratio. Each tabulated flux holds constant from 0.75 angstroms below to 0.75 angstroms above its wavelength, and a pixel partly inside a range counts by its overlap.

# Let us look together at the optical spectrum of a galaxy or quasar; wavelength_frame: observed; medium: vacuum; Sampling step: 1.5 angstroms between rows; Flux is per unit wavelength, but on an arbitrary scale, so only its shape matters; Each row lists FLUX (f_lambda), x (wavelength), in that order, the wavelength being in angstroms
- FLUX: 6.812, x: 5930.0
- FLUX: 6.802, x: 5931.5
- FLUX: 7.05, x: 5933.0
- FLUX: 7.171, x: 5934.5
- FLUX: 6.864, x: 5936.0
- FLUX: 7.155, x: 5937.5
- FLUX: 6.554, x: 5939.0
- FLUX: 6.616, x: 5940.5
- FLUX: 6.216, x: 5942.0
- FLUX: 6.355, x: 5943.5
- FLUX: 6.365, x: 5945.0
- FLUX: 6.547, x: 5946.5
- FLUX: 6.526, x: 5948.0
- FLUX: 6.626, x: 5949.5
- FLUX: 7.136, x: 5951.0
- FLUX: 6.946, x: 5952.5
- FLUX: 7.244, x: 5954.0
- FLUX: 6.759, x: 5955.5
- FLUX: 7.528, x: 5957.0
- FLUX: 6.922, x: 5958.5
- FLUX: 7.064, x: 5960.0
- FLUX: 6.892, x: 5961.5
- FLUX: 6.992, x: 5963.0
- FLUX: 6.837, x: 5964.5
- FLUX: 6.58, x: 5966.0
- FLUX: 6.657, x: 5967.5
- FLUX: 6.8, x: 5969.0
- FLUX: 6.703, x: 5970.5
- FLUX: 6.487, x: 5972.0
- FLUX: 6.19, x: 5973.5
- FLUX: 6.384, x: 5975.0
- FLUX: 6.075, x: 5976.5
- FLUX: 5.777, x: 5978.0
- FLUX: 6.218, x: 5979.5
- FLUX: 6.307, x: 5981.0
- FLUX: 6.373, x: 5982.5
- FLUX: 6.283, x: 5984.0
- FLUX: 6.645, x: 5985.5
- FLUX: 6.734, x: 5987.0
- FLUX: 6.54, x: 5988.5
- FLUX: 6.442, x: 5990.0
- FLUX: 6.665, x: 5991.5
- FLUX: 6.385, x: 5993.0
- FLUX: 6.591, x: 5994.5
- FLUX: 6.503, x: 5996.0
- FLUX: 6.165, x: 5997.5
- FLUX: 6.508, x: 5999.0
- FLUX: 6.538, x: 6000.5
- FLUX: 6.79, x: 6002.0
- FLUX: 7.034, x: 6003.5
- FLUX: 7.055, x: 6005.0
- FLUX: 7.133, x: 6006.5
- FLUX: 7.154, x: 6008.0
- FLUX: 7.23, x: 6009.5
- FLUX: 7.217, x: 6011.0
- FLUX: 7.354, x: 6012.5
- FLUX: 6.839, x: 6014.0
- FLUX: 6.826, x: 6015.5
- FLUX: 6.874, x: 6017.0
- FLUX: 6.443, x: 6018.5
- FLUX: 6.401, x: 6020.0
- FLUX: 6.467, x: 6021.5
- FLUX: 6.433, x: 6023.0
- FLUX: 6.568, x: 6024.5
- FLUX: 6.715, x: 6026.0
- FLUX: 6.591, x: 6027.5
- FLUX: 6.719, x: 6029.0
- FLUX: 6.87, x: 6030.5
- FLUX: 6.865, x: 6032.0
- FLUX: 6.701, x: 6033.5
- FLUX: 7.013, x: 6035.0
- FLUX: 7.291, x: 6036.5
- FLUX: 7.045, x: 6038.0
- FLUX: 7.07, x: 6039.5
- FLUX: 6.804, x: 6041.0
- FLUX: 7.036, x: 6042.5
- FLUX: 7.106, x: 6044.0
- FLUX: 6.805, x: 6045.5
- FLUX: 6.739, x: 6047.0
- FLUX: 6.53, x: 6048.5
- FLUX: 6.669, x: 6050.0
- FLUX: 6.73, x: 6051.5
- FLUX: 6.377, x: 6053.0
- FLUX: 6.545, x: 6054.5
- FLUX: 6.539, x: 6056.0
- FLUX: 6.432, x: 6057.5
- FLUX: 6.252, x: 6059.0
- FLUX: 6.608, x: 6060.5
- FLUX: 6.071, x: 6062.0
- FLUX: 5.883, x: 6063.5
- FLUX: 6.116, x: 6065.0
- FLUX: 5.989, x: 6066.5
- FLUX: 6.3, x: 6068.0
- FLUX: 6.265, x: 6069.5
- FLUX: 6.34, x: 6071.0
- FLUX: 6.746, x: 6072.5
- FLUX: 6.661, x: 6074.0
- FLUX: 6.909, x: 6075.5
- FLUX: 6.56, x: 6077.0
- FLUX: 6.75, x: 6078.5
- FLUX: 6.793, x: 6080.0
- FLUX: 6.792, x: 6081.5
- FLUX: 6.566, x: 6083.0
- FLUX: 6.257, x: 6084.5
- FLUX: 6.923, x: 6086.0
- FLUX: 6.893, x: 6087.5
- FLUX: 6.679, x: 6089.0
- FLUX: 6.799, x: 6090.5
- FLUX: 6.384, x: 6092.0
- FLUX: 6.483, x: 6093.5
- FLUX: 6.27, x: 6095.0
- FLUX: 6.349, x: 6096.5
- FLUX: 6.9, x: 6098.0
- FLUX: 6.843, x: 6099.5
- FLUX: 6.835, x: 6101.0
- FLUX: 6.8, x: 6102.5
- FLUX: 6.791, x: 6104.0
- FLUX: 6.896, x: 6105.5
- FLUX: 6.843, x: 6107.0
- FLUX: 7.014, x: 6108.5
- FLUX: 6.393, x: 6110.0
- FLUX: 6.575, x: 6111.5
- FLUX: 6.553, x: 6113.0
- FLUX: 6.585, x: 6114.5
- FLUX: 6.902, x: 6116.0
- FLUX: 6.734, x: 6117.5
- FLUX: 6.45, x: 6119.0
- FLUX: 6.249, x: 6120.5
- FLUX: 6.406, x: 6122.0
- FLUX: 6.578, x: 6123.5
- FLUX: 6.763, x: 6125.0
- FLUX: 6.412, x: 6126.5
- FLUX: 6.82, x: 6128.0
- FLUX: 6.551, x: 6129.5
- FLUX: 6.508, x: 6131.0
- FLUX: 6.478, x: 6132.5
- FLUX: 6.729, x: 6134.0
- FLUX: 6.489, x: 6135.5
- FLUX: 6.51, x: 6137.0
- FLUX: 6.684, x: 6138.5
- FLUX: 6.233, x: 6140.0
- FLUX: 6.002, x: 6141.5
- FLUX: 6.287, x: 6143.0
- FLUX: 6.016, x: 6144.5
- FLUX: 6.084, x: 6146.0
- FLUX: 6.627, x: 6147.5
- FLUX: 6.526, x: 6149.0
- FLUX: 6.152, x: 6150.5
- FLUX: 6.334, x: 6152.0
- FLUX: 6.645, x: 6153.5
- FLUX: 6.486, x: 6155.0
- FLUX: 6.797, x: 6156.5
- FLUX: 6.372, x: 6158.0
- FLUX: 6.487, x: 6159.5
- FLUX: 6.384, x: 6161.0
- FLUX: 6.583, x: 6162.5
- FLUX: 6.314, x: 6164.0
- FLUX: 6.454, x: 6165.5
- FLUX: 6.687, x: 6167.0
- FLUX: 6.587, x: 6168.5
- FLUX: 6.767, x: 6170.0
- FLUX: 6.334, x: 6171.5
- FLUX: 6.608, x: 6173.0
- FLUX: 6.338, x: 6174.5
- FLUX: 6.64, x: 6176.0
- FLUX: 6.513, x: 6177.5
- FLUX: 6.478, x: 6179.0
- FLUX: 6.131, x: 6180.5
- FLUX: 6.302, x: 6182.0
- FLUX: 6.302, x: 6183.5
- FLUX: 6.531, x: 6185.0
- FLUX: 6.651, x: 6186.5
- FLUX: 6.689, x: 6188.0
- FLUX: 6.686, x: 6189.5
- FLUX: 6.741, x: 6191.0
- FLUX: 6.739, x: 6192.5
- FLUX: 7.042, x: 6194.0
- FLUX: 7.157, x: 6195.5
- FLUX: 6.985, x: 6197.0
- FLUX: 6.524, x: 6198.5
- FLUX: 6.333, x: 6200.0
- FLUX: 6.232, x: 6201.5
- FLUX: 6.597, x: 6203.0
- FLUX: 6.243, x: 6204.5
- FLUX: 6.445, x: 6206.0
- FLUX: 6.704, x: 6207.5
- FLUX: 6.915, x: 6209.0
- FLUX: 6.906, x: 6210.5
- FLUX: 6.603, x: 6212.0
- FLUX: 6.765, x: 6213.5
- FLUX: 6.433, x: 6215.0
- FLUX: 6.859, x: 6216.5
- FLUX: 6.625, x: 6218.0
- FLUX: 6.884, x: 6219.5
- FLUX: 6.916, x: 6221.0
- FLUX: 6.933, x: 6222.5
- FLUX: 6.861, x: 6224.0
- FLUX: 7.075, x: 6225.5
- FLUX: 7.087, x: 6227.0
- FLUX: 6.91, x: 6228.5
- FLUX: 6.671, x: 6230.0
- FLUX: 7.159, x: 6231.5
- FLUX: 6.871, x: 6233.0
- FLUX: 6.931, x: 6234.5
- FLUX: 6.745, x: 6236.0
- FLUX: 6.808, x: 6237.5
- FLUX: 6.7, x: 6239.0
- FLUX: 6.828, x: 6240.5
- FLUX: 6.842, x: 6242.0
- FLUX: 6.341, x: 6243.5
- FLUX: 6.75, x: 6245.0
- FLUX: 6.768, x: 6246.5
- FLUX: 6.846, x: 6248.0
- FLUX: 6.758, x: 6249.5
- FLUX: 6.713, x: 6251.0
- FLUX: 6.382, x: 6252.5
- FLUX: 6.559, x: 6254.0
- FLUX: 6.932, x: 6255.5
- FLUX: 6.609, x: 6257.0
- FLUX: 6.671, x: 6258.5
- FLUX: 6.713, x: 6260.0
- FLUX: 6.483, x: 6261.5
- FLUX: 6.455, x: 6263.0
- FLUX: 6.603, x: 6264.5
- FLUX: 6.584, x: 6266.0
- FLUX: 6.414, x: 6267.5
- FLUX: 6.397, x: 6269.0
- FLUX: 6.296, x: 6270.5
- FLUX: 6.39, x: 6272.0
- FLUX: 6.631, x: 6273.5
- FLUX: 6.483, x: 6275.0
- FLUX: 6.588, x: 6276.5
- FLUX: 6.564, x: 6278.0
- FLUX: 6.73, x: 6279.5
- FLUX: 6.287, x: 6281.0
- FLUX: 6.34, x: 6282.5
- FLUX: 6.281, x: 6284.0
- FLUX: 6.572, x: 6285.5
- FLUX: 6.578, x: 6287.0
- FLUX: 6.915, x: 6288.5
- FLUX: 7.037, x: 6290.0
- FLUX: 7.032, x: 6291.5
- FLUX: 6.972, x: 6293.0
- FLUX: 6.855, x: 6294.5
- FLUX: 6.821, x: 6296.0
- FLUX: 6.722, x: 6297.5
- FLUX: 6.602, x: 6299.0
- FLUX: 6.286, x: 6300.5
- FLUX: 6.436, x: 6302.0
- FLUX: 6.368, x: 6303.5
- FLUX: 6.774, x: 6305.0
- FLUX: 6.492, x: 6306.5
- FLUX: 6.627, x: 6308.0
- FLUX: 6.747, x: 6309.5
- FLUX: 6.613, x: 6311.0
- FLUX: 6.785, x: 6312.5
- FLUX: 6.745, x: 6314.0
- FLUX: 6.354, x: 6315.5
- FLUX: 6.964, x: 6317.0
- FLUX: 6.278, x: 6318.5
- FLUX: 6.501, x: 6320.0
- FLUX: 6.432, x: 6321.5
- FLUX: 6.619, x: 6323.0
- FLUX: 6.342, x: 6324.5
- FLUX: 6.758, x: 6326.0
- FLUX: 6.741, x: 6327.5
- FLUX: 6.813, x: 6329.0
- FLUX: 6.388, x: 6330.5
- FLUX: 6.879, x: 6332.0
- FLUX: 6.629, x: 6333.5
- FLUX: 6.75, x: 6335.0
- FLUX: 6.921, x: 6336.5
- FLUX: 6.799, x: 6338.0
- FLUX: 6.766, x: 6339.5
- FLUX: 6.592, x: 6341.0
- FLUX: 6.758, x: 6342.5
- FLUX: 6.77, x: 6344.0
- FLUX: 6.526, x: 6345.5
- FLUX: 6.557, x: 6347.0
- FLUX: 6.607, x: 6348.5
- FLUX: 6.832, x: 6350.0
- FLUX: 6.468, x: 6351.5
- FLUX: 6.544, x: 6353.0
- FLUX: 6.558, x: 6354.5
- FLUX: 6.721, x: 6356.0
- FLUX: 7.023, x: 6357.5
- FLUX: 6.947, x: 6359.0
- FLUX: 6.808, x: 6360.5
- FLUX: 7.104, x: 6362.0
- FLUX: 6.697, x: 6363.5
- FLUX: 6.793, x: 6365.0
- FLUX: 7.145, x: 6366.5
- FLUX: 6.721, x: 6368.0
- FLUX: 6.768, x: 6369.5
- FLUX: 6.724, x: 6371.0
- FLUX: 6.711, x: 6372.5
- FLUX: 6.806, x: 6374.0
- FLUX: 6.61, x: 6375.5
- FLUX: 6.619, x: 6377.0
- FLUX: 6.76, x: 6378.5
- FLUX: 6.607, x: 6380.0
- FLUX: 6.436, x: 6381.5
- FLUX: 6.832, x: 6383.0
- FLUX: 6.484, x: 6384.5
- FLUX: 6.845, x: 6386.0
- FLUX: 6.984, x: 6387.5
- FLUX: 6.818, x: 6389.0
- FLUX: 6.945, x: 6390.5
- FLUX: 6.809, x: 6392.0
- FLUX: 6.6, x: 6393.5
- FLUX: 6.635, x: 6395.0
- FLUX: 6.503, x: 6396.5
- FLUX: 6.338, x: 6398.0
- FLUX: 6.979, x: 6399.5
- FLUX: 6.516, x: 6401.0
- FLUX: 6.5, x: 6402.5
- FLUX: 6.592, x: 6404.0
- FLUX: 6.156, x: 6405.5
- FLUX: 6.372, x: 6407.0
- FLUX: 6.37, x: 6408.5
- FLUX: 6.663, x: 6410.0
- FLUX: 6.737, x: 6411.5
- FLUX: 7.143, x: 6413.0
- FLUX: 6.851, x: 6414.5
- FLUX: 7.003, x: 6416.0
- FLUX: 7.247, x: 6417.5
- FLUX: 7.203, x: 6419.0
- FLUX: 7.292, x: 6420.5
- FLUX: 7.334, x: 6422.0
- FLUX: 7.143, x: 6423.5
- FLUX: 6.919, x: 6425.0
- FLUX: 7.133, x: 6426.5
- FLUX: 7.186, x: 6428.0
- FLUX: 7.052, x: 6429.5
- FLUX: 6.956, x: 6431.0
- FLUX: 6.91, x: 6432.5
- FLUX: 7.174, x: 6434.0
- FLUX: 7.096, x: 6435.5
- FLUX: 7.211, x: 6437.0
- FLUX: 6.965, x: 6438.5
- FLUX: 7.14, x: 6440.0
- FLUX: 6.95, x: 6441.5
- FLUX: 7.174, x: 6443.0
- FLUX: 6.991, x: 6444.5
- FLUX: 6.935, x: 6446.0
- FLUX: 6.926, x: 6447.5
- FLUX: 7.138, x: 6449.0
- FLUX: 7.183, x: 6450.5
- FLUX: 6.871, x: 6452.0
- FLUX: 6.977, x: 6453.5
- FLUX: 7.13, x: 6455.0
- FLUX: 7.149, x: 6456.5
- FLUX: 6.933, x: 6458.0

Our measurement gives 0.00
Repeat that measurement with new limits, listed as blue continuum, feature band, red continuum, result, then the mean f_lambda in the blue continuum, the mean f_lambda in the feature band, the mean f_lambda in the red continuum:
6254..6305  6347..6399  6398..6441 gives 0.01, 6.6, 6.73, 6.91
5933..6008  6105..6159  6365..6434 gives 0.03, 6.66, 6.52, 6.8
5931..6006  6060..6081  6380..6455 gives 0.05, 6.65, 6.43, 6.88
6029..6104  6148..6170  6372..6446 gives 0.03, 6.64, 6.5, 6.84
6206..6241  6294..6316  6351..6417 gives 0.02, 6.83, 6.62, 6.71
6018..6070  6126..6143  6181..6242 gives 0.03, 6.6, 6.48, 6.73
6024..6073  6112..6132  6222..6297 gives 0.01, 6.62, 6.58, 6.69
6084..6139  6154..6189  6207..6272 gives 0.03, 6.63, 6.5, 6.72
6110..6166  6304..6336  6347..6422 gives 0.01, 6.48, 6.63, 6.75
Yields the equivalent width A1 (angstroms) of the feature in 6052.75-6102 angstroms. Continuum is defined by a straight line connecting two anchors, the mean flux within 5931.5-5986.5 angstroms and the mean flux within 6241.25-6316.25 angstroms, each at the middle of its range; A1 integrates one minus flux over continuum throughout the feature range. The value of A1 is 0.9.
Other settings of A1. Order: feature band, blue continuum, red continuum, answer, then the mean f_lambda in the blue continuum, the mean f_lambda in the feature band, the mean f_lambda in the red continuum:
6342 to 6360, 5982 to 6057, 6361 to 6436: 0.30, 6.74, 6.69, 6.82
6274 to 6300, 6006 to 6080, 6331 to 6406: 0.15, 6.68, 6.67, 6.71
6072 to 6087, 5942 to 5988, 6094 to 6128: -0.13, 6.62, 6.7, 6.65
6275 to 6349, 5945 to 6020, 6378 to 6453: 2.05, 6.7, 6.64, 6.87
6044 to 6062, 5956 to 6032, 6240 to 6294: 0.25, 6.67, 6.57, 6.62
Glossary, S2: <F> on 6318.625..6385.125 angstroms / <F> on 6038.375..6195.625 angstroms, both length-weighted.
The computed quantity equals 1.02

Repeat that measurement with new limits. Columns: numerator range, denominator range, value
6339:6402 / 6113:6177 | 1.04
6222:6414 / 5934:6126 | 1.00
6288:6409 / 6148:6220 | 1.02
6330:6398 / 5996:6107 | 1.01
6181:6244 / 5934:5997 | 1.01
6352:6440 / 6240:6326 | 1.03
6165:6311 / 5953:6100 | 1.00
